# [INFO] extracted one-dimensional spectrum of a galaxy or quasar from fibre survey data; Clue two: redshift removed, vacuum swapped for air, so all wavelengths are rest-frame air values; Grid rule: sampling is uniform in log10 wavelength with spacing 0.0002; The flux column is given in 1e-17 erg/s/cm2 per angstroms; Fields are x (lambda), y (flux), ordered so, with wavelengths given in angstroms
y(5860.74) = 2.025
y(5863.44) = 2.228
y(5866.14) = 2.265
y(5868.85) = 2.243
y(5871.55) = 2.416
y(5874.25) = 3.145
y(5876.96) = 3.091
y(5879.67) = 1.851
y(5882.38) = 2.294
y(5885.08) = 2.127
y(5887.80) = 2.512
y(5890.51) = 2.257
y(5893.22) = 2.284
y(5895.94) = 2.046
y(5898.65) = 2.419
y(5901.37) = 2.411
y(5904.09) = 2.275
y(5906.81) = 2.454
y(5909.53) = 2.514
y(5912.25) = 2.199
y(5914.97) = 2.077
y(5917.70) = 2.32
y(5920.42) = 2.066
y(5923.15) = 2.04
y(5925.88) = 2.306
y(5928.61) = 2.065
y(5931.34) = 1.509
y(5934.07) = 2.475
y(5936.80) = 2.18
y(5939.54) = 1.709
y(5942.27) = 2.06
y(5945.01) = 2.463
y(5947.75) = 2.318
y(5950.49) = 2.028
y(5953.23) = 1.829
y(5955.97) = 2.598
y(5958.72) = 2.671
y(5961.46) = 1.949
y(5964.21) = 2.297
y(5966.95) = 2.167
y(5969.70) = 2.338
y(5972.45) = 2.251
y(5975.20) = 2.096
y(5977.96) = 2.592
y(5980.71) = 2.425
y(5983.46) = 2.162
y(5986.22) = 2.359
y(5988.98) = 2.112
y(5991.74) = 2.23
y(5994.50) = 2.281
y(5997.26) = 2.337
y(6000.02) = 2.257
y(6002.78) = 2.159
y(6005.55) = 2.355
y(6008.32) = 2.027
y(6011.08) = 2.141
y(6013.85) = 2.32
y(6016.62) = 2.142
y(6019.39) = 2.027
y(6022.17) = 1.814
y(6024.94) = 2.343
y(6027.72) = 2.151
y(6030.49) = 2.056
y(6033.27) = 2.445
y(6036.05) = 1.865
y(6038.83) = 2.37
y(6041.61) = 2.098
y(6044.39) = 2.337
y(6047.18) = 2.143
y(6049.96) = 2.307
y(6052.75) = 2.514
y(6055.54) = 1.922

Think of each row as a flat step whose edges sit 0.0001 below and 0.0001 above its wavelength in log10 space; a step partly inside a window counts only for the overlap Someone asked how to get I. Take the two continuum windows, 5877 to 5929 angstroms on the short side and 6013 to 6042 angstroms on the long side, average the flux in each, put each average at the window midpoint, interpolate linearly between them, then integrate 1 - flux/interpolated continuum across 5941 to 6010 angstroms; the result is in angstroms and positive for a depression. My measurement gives -1.9 angstroms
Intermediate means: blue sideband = 2.26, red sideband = 2.15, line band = 2.25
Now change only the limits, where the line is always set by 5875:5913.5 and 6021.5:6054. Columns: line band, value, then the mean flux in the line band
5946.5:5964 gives 0.4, 2.24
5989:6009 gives 0.1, 2.23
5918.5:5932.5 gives 1.8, 2.02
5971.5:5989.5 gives -0.2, 2.29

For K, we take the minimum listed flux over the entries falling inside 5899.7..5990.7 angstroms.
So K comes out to 1.509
